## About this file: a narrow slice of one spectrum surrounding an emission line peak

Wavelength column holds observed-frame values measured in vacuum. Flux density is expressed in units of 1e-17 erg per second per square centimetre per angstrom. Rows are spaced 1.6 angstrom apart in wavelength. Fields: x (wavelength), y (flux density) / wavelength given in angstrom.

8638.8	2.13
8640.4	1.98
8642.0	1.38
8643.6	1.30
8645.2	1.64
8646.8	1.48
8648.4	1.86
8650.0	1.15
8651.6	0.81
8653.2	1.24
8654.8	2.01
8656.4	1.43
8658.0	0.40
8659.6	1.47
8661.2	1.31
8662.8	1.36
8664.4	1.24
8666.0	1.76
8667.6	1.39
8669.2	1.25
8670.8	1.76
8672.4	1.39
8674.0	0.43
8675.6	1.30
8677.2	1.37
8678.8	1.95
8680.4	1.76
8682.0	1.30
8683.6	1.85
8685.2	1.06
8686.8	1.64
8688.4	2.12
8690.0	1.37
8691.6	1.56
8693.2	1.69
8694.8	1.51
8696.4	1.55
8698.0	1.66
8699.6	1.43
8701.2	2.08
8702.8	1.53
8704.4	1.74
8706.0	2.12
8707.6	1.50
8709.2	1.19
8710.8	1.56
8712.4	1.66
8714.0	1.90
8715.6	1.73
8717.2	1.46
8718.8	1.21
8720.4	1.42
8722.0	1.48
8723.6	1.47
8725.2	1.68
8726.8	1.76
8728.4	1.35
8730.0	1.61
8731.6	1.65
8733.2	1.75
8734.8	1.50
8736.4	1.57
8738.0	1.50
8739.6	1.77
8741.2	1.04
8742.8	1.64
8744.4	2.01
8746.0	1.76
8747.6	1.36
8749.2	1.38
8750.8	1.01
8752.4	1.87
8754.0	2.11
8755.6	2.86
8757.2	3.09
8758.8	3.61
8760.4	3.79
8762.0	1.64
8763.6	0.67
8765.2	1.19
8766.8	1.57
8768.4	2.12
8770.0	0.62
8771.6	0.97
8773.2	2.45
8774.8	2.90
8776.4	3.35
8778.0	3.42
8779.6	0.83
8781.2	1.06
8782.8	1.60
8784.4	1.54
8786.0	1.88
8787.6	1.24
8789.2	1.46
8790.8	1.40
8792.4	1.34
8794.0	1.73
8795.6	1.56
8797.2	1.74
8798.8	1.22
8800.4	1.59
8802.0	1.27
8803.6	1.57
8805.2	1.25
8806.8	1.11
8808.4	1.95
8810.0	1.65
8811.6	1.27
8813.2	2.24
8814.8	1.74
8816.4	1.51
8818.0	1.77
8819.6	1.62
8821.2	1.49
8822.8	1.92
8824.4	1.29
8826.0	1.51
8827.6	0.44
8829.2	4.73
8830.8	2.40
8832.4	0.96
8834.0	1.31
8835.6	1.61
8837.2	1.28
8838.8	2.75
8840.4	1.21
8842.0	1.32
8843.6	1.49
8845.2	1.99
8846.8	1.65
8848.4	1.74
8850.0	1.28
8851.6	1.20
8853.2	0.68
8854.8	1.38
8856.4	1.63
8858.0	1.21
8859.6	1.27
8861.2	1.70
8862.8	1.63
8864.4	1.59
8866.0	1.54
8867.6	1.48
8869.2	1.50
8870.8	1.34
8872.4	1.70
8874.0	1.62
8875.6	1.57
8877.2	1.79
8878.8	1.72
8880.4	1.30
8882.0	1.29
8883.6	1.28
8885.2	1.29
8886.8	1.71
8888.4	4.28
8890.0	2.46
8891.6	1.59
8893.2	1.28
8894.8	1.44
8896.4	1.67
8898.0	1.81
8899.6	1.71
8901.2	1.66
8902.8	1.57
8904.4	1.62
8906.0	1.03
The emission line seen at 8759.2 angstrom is [S II]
